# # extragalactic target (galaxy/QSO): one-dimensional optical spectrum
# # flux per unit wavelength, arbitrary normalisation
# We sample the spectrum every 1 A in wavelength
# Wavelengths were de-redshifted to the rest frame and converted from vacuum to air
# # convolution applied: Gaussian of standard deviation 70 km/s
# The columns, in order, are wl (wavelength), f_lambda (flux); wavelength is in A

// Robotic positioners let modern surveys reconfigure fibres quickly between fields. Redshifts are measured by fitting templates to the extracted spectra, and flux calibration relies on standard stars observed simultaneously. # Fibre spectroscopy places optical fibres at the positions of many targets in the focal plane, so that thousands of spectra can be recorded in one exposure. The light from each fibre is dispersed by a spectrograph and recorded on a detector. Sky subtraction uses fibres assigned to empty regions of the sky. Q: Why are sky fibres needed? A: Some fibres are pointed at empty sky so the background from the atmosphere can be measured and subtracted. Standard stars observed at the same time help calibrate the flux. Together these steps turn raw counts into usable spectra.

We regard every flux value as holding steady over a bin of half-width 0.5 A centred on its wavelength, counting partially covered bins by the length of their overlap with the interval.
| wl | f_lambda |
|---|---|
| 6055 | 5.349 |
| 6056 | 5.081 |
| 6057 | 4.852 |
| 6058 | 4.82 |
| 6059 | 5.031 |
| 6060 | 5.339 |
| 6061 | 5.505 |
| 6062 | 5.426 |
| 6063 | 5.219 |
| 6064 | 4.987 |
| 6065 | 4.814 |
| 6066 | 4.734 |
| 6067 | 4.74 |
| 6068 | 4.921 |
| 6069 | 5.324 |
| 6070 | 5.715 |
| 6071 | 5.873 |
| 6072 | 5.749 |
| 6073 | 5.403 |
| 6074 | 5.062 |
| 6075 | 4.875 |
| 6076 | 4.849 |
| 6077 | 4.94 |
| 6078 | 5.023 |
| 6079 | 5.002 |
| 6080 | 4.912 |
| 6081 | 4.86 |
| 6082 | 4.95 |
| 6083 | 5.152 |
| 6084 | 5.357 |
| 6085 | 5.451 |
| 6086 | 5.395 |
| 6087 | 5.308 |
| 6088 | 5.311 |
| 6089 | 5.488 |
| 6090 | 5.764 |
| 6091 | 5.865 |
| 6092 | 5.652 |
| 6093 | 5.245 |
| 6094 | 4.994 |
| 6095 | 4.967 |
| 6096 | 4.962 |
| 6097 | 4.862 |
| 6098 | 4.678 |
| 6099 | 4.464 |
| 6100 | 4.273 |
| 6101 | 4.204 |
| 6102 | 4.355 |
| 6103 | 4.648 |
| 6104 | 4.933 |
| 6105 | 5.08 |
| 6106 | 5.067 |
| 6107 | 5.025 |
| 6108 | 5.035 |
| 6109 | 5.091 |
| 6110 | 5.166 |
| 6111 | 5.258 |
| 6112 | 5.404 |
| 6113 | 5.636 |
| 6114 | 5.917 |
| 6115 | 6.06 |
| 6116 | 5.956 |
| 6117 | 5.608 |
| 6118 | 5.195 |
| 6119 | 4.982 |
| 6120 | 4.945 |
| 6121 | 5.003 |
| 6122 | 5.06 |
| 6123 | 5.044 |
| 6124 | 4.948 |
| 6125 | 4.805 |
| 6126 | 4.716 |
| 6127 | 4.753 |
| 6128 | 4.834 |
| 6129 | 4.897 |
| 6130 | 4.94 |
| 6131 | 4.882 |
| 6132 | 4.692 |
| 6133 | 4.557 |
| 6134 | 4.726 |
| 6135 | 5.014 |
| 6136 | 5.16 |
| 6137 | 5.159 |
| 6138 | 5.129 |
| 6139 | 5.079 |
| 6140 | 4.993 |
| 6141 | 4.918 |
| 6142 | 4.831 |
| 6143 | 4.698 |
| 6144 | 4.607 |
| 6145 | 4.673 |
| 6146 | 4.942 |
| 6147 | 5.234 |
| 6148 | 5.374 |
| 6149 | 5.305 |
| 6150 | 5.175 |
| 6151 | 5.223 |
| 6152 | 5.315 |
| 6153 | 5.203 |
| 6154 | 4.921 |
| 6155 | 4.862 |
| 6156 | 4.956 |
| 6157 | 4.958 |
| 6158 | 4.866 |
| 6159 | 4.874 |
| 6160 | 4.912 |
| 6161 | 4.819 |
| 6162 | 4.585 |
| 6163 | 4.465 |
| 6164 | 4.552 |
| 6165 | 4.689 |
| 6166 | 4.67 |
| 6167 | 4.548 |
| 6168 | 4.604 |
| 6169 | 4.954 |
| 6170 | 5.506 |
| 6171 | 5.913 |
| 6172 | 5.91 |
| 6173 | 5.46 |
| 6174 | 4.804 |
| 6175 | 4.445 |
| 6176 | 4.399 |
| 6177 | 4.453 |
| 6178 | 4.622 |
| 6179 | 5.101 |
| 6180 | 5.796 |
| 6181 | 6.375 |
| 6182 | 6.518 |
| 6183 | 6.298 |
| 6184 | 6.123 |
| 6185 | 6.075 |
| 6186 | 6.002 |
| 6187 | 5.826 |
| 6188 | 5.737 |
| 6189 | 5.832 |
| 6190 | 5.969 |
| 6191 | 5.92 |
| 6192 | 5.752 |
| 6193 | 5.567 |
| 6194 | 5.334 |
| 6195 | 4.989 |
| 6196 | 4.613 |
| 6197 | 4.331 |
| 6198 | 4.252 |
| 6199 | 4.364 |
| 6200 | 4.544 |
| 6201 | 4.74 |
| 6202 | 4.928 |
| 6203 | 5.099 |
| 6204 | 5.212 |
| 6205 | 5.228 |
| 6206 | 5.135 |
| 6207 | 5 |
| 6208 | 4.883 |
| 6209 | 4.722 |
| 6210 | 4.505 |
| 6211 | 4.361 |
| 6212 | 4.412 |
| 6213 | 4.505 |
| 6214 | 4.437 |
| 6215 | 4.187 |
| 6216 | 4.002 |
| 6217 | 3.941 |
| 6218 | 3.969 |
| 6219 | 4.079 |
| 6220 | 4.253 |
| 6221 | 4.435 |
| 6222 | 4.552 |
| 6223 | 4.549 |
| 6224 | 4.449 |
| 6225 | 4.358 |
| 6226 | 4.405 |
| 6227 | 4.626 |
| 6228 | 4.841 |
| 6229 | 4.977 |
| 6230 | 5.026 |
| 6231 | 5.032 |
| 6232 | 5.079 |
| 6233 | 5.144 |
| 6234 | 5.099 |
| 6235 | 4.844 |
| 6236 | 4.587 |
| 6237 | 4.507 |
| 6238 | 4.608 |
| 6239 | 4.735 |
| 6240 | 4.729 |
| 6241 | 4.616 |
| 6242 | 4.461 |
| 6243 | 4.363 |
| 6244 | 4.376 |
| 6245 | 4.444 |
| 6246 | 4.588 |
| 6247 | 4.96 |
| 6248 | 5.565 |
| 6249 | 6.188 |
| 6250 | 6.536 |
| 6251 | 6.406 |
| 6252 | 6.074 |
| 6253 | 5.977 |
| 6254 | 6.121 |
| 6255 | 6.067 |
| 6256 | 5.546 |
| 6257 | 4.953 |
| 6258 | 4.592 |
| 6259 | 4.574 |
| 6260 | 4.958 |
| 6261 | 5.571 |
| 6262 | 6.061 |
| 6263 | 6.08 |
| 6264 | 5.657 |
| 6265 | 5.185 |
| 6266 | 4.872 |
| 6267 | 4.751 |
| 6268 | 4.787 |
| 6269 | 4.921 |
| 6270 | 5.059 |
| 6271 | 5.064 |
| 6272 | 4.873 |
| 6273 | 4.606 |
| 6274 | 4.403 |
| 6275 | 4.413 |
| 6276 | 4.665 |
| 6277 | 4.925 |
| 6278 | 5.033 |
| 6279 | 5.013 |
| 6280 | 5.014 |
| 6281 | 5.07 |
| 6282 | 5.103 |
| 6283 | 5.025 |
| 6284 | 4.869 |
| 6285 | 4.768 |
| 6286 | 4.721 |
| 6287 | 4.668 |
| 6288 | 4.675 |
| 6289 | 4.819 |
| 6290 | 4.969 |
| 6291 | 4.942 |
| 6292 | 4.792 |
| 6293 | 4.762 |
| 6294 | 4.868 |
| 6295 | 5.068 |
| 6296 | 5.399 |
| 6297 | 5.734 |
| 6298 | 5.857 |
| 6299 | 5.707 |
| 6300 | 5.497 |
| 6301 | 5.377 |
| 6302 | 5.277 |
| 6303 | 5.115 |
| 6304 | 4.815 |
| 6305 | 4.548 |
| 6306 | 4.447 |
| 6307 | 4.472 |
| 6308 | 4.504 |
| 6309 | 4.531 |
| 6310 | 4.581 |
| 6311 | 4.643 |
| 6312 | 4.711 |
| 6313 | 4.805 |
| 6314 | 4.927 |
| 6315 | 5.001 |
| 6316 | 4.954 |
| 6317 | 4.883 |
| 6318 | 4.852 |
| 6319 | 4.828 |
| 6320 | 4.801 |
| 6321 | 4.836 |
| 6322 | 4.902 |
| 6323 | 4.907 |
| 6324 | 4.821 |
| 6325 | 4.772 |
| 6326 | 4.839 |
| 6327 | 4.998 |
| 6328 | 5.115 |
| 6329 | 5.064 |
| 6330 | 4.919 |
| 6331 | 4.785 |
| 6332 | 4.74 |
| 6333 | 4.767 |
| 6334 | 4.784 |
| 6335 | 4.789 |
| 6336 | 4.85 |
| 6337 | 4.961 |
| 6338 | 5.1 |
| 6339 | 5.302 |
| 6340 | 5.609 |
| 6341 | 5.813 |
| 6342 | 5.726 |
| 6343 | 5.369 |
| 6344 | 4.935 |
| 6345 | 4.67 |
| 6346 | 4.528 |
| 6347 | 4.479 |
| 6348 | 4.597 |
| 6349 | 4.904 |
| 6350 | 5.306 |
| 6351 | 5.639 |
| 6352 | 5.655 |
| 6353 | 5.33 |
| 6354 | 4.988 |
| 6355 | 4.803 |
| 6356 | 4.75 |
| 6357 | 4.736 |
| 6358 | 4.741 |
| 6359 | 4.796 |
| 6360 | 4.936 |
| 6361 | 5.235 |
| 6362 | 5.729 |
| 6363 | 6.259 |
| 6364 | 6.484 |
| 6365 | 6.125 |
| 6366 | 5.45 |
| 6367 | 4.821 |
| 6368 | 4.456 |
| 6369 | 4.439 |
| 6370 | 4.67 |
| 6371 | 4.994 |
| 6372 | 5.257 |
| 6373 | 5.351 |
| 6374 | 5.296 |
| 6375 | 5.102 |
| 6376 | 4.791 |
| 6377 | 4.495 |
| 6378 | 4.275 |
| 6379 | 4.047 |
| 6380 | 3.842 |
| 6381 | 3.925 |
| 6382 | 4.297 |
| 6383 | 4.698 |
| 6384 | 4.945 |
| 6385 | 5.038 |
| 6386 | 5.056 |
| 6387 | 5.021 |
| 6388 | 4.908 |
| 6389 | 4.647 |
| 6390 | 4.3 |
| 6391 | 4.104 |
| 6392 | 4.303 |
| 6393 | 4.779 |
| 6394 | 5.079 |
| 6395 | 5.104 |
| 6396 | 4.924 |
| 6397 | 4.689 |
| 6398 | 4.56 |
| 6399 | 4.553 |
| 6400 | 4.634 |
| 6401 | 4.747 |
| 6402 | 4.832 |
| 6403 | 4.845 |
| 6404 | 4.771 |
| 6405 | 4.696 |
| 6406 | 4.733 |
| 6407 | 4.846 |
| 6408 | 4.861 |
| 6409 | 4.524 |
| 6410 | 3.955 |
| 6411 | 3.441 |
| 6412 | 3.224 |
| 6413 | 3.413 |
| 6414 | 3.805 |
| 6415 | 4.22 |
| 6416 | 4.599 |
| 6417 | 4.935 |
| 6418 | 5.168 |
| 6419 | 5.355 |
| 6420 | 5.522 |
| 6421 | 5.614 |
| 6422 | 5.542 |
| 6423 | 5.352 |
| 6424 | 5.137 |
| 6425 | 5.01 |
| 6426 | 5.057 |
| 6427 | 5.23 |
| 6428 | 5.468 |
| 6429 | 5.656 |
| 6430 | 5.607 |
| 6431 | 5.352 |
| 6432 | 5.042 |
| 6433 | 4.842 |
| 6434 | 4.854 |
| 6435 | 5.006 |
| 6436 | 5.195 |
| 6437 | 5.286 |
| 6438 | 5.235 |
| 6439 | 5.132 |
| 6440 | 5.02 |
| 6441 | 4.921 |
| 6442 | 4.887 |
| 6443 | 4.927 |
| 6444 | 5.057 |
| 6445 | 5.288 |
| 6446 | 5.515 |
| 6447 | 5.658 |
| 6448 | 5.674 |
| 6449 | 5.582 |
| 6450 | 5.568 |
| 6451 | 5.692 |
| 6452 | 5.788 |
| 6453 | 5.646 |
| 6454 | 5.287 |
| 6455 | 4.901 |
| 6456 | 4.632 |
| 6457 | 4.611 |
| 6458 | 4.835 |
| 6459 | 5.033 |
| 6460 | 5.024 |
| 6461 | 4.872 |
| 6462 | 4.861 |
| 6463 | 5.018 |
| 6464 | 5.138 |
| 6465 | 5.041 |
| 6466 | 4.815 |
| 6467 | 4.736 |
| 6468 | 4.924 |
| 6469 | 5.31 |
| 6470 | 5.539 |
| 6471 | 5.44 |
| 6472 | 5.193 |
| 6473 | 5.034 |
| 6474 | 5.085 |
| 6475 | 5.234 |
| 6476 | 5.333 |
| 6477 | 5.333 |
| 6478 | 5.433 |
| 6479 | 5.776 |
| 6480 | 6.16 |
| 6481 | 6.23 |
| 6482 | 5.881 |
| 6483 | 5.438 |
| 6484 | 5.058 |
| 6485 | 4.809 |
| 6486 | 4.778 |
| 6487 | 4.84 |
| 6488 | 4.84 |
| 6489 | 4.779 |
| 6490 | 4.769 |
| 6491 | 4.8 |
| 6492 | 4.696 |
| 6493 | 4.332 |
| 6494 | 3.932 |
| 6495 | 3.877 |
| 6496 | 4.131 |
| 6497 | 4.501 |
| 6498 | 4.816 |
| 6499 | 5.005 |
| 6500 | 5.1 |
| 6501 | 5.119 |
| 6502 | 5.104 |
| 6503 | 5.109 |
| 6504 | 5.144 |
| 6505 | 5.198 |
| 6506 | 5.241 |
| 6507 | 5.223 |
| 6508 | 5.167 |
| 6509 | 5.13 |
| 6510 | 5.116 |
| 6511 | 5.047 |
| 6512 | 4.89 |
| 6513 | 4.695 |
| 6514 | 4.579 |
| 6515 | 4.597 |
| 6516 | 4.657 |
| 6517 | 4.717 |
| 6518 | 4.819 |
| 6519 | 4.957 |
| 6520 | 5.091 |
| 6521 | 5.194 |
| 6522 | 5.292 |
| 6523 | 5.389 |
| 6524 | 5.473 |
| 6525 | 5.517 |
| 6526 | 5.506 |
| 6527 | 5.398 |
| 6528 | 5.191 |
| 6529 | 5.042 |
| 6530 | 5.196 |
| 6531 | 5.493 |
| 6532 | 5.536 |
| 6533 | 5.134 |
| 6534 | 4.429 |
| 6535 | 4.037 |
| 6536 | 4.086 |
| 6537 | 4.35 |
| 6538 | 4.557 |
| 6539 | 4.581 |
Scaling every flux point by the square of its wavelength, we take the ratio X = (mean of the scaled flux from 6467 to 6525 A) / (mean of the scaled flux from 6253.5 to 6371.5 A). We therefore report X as 1.06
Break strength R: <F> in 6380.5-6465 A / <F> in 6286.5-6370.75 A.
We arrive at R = 0.98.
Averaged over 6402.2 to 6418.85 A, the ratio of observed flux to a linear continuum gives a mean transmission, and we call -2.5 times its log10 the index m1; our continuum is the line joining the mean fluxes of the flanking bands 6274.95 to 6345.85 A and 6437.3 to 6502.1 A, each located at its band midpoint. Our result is 0.15 mag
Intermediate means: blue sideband 4.96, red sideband 5.09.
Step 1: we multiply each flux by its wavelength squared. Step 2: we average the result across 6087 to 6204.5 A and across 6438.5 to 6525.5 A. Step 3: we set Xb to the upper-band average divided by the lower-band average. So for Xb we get 1.11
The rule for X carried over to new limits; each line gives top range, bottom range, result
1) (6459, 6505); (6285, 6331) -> 1.08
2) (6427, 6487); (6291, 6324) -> 1.11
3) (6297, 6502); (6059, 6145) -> 1.08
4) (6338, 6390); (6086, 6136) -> 1.07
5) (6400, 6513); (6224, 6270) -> 1.05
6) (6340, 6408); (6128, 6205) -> 1.03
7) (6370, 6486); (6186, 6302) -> 1.06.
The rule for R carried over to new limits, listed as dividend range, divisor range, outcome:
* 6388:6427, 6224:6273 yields 0.92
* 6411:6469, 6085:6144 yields 1.00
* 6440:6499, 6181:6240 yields 1.03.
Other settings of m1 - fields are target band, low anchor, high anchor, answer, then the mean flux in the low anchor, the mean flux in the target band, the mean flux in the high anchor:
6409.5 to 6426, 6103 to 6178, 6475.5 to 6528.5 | 0.085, 5.01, 4.66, 5.04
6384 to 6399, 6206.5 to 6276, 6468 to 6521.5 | 0.049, 4.89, 4.75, 5.02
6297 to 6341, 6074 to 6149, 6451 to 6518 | 0.019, 5.05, 4.95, 5.02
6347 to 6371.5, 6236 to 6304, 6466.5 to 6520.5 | -0.017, 5.1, 5.15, 5.01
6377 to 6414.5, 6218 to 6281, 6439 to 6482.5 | 0.151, 4.98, 4.5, 5.25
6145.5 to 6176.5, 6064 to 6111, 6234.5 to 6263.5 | 0.033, 5.08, 4.98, 5.21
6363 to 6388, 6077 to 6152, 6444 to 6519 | 0.037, 5.07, 4.9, 5.07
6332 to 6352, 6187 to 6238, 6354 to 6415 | -0.070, 4.79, 5.07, 4.73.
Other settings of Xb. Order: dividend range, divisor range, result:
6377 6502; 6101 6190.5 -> 1.06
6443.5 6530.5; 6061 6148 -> 1.13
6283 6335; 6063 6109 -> 1.04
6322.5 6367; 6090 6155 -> 1.09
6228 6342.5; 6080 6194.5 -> 1.02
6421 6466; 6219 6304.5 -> 1.10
